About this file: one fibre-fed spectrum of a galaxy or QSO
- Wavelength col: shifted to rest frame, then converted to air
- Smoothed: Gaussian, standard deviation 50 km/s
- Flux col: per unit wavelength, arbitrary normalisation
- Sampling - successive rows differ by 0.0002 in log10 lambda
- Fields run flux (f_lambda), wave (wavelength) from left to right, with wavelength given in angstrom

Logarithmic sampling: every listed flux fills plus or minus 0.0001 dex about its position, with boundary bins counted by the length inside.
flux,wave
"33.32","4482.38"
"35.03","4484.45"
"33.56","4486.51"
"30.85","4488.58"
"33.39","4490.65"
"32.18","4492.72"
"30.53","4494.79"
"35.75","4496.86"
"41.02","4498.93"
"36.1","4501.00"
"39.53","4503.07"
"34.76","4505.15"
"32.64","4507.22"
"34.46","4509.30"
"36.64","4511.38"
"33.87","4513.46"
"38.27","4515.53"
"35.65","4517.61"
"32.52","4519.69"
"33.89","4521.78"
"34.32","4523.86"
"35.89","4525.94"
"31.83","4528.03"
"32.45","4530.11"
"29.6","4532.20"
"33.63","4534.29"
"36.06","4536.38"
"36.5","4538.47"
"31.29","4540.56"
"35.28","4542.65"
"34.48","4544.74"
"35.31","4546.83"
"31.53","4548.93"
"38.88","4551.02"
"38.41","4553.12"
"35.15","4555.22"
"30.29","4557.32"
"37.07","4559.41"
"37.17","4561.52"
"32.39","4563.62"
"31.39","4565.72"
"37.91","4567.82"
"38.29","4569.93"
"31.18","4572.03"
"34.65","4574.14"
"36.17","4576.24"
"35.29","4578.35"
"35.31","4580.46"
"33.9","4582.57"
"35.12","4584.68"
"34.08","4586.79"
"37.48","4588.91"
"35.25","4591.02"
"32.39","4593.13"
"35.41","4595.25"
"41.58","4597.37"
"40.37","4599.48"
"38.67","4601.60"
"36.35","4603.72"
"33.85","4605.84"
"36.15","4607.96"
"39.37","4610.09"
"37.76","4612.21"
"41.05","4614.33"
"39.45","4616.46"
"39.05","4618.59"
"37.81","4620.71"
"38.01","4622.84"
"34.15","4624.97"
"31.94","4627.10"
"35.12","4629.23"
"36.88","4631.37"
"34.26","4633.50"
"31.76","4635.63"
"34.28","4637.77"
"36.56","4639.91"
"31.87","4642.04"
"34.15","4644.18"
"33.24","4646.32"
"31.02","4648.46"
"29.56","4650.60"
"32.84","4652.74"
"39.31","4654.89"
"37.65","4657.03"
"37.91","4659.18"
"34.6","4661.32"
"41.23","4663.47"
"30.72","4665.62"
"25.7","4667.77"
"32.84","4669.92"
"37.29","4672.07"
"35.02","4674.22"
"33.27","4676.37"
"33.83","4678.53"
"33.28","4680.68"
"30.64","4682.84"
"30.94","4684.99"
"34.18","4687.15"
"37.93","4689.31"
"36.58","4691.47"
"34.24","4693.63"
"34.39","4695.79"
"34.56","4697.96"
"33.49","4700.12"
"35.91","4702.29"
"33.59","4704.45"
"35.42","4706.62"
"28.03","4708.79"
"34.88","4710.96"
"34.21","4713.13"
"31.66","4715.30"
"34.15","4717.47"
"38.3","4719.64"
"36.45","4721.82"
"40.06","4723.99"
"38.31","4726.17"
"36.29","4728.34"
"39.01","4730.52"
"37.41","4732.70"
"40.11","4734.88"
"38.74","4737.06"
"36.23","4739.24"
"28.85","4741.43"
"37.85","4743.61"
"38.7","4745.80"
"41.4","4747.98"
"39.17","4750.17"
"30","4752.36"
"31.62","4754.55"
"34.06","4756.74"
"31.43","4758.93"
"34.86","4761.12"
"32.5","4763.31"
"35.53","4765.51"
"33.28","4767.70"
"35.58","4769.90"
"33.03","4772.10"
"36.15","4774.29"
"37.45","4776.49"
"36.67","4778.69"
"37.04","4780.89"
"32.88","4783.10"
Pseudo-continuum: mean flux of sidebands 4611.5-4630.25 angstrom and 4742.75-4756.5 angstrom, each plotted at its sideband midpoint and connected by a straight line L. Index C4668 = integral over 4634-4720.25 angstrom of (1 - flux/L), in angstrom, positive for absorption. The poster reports 6.47 angstrom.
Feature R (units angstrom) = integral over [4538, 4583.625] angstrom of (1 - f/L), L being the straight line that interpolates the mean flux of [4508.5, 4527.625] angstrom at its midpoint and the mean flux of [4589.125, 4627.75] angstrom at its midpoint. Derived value 1.44 angstrom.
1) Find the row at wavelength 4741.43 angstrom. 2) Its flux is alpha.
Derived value 28.85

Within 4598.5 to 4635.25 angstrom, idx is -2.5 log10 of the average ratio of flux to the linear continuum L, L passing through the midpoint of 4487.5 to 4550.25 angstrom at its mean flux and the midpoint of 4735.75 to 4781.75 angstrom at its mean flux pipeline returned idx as -0.07 mag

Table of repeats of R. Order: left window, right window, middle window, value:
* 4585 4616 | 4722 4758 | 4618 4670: 3.5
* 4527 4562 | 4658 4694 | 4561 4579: -0.3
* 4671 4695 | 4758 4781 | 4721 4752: -2.7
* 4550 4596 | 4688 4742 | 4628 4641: 0.2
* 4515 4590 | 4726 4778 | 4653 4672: 0.1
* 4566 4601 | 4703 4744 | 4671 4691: 0.9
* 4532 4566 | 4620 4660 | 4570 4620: -2.9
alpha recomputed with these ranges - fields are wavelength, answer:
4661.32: 34.6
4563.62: 32.39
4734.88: 40.11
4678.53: 33.83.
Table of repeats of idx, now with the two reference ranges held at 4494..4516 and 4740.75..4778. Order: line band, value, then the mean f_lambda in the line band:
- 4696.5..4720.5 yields 0.03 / 34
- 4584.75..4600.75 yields -0.03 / 36.6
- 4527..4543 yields 0.08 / 33.2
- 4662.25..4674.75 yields 0.05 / 33.7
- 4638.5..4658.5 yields 0.04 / 34.1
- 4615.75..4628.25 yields -0.04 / 36.7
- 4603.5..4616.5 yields -0.07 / 37.7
